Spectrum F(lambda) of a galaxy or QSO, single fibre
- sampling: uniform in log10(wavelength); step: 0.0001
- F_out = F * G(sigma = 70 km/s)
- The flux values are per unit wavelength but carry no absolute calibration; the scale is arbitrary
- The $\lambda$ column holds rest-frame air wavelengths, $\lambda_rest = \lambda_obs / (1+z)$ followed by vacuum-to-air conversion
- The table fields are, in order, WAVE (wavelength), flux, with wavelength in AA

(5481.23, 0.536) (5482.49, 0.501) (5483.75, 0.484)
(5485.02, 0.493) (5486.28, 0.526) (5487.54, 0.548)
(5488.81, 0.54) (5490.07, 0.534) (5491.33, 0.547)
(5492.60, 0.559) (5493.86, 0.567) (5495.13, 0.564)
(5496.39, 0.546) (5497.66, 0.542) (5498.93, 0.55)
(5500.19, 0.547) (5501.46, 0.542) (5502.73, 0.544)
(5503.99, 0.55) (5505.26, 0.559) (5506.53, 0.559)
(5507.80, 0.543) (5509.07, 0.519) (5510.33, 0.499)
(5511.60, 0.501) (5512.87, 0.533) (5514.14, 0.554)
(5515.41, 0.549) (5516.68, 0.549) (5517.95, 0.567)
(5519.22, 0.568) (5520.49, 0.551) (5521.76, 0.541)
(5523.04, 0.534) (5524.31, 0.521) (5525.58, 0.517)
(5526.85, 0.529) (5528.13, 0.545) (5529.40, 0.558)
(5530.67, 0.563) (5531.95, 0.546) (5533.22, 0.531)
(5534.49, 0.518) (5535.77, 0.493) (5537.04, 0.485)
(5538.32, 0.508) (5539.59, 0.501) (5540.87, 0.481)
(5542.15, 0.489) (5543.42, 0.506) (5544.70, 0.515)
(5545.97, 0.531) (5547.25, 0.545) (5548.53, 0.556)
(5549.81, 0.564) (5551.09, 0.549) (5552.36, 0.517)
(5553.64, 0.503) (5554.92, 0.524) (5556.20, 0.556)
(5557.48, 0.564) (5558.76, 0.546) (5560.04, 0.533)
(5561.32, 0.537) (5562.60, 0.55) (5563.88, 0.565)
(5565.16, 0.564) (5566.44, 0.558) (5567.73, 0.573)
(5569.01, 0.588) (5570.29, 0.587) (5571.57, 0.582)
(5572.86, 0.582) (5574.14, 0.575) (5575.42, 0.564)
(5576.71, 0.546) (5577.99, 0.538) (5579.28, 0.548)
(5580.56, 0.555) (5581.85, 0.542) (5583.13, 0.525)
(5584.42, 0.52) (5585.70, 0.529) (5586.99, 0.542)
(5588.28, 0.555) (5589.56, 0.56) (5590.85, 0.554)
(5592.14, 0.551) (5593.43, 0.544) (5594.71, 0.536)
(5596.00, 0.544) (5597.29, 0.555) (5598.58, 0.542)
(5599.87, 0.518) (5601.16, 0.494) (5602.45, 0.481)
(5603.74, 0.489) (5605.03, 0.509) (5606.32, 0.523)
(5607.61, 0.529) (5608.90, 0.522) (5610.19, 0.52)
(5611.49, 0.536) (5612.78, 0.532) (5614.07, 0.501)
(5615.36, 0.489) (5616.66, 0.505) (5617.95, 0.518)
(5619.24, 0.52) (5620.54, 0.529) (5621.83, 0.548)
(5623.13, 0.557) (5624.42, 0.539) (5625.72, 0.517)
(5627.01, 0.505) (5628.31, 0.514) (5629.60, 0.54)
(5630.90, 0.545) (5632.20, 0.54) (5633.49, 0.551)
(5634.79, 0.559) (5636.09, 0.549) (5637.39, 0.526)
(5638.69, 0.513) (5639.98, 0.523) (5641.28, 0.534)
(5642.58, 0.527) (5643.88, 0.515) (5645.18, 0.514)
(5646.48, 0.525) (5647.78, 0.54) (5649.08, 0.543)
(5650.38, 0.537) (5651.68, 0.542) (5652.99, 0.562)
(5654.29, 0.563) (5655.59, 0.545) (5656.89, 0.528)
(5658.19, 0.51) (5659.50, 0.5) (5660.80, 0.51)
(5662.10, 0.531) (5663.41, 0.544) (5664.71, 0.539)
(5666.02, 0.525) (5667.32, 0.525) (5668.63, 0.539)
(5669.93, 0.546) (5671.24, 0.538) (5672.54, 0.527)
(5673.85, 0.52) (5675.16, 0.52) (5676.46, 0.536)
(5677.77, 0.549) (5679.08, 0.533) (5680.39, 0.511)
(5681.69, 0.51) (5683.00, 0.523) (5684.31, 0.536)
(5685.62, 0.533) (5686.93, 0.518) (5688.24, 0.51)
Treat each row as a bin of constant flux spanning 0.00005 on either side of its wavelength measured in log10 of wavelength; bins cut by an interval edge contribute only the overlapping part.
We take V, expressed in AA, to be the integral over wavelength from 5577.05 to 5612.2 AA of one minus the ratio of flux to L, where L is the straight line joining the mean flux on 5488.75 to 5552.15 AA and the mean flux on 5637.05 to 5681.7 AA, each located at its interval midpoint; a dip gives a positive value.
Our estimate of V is 0.1 AA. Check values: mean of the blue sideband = 0.536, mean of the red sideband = 0.53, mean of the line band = 0.532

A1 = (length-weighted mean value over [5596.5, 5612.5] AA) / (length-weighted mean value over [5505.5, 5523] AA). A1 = 0.96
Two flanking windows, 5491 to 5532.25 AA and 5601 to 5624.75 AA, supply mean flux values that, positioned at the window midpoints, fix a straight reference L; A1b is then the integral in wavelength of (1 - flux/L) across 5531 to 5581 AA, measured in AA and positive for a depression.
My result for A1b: -0.7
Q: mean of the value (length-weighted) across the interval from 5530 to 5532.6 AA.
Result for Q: 0.555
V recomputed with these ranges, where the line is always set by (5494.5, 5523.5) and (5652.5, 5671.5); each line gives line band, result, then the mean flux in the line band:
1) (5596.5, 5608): 0.5 AA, 0.516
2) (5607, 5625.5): 0.4 AA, 0.524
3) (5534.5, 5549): 0.9 AA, 0.51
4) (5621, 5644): 0.1 AA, 0.534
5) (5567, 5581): -0.7 AA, 0.567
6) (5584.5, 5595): -0.1 AA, 0.546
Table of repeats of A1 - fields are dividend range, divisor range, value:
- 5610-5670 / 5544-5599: 0.97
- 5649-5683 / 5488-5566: 0.99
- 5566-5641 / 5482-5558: 1.01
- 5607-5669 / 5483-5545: 0.99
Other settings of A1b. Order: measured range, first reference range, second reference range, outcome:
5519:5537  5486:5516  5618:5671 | 0.2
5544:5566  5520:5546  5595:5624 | -0.9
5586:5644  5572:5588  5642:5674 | 1.2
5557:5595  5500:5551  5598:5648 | -1.8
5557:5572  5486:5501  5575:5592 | -0.5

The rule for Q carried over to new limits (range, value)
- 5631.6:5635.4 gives 0.551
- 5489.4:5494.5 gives 0.552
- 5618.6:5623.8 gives 0.538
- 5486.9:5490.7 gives 0.541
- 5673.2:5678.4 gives 0.531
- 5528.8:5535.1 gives 0.544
